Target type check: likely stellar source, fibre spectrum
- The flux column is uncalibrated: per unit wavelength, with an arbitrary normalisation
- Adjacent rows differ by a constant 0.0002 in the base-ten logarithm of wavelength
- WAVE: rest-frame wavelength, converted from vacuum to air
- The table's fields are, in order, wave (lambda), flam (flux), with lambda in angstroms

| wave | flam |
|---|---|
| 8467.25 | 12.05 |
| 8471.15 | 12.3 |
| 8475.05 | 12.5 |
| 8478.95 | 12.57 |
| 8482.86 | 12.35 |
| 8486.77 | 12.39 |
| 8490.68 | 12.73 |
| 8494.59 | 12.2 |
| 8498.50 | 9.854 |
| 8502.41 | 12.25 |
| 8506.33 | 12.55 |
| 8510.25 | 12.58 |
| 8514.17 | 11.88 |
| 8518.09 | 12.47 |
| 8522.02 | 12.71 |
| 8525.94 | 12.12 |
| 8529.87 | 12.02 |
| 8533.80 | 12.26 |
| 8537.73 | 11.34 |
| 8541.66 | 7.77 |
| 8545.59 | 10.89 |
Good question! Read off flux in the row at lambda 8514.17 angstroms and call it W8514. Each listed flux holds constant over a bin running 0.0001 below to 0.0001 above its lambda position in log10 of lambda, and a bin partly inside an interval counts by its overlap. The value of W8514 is 11.88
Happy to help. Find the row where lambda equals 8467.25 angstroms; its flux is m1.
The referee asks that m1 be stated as 12.05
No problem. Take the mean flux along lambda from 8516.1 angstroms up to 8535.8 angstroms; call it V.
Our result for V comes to 12.3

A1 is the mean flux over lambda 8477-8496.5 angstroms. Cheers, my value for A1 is 12.4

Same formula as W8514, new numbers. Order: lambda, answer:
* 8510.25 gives 12.58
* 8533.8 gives 12.26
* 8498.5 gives 9.854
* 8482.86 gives 12.35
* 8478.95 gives 12.57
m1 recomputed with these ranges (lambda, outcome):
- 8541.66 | 7.77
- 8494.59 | 12.2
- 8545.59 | 10.89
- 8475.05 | 12.5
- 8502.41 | 12.25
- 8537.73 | 11.34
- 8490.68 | 12.73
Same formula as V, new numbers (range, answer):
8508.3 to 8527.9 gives 12.4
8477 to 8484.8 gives 12.5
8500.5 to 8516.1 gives 12.3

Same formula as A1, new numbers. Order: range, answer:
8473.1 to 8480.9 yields 12.5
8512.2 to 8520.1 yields 12.2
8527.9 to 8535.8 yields 12.1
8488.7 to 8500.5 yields 11.6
